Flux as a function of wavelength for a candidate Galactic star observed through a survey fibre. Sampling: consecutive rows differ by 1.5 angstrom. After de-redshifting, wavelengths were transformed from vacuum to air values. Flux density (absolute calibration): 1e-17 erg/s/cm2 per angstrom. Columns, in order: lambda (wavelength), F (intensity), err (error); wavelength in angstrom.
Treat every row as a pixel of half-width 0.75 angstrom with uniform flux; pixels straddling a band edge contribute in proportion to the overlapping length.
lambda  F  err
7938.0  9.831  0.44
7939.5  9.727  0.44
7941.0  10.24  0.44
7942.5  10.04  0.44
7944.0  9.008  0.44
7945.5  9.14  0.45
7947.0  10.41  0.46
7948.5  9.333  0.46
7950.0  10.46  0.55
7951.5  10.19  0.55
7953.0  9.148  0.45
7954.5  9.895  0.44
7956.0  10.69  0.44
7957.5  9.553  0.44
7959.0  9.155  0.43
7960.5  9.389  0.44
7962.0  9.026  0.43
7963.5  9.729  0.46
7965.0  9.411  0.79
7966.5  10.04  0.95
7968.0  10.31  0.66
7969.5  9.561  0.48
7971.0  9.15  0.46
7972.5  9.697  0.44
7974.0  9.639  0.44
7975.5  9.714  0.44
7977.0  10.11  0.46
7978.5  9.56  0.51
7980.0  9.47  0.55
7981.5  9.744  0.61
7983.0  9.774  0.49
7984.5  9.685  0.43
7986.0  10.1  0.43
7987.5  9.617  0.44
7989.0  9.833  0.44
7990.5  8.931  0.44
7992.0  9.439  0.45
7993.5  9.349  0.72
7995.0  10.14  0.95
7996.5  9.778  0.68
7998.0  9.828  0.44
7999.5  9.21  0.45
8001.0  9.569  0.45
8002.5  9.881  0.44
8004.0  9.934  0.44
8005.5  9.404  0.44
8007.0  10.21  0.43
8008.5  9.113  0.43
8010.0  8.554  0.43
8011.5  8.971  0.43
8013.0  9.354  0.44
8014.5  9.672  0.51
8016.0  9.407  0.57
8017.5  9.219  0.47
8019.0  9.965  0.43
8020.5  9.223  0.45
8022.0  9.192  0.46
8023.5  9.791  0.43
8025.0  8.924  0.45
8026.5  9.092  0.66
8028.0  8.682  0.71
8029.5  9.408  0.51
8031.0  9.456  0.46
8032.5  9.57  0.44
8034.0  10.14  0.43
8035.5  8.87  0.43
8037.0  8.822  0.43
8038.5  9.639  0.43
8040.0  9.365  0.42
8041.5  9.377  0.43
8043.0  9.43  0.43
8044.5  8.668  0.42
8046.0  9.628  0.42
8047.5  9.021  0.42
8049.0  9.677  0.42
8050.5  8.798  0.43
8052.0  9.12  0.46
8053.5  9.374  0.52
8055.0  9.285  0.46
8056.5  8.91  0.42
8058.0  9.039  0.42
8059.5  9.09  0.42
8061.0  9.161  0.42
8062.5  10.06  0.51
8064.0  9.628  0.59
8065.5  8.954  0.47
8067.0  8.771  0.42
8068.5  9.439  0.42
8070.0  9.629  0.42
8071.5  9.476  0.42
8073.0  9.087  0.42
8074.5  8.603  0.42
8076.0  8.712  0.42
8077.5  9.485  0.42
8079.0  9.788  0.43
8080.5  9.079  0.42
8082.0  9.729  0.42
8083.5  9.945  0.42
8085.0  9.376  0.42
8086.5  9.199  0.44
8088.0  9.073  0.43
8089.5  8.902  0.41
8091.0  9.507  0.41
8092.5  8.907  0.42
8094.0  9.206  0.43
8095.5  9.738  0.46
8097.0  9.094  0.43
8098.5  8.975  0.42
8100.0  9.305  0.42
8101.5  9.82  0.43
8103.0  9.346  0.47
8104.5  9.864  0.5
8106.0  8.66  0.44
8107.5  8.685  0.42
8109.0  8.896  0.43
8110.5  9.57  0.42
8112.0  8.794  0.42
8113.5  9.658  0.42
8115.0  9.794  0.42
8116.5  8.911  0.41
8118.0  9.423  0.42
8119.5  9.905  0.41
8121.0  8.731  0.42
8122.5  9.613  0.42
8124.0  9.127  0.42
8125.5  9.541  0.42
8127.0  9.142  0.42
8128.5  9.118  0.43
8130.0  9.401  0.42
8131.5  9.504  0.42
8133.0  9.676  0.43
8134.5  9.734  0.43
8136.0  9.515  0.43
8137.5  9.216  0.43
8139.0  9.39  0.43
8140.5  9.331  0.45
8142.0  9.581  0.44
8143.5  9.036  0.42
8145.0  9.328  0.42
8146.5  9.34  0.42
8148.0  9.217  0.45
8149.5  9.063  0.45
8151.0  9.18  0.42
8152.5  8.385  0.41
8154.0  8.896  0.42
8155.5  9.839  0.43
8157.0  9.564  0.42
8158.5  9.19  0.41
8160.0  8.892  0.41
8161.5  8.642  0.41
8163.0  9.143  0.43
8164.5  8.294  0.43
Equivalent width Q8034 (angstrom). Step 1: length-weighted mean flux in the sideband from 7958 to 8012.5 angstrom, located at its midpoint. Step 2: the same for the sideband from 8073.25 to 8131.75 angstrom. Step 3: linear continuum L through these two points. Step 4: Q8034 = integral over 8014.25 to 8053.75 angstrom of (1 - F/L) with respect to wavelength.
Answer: 0.6 angstrom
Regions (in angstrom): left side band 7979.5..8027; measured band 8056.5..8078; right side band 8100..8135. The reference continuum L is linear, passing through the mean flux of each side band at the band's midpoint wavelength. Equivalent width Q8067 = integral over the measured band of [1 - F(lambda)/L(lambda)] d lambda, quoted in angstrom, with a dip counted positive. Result 0.5 angstrom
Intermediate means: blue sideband 9.51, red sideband 9.34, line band 9.21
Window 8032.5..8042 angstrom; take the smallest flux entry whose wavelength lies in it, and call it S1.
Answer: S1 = 8.822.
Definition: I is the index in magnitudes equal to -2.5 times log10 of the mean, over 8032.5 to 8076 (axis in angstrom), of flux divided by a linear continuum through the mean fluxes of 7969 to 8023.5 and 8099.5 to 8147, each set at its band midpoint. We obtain 0.02 mag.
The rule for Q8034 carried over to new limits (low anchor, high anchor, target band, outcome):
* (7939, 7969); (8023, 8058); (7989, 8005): -0.2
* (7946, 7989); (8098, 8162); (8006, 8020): 0.3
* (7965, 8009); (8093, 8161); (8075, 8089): 0.1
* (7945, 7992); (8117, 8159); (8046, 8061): 0.5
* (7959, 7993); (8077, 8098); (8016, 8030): 0.3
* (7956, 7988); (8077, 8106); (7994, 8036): 0.5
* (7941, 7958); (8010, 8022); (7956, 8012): -0.2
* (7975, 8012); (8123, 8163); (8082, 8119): 0.3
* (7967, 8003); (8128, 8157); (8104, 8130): 0.3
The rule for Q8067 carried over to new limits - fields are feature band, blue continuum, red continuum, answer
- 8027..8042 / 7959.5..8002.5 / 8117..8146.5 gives 0.3 angstrom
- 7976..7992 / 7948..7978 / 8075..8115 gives 0.0 angstrom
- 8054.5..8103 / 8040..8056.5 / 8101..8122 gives -0.1 angstrom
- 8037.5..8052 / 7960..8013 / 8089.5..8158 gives 0.3 angstrom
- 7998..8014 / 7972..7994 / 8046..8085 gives 0.2 angstrom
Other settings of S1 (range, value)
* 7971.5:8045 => 8.554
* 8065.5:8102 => 8.603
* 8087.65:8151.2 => 8.66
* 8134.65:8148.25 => 9.036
